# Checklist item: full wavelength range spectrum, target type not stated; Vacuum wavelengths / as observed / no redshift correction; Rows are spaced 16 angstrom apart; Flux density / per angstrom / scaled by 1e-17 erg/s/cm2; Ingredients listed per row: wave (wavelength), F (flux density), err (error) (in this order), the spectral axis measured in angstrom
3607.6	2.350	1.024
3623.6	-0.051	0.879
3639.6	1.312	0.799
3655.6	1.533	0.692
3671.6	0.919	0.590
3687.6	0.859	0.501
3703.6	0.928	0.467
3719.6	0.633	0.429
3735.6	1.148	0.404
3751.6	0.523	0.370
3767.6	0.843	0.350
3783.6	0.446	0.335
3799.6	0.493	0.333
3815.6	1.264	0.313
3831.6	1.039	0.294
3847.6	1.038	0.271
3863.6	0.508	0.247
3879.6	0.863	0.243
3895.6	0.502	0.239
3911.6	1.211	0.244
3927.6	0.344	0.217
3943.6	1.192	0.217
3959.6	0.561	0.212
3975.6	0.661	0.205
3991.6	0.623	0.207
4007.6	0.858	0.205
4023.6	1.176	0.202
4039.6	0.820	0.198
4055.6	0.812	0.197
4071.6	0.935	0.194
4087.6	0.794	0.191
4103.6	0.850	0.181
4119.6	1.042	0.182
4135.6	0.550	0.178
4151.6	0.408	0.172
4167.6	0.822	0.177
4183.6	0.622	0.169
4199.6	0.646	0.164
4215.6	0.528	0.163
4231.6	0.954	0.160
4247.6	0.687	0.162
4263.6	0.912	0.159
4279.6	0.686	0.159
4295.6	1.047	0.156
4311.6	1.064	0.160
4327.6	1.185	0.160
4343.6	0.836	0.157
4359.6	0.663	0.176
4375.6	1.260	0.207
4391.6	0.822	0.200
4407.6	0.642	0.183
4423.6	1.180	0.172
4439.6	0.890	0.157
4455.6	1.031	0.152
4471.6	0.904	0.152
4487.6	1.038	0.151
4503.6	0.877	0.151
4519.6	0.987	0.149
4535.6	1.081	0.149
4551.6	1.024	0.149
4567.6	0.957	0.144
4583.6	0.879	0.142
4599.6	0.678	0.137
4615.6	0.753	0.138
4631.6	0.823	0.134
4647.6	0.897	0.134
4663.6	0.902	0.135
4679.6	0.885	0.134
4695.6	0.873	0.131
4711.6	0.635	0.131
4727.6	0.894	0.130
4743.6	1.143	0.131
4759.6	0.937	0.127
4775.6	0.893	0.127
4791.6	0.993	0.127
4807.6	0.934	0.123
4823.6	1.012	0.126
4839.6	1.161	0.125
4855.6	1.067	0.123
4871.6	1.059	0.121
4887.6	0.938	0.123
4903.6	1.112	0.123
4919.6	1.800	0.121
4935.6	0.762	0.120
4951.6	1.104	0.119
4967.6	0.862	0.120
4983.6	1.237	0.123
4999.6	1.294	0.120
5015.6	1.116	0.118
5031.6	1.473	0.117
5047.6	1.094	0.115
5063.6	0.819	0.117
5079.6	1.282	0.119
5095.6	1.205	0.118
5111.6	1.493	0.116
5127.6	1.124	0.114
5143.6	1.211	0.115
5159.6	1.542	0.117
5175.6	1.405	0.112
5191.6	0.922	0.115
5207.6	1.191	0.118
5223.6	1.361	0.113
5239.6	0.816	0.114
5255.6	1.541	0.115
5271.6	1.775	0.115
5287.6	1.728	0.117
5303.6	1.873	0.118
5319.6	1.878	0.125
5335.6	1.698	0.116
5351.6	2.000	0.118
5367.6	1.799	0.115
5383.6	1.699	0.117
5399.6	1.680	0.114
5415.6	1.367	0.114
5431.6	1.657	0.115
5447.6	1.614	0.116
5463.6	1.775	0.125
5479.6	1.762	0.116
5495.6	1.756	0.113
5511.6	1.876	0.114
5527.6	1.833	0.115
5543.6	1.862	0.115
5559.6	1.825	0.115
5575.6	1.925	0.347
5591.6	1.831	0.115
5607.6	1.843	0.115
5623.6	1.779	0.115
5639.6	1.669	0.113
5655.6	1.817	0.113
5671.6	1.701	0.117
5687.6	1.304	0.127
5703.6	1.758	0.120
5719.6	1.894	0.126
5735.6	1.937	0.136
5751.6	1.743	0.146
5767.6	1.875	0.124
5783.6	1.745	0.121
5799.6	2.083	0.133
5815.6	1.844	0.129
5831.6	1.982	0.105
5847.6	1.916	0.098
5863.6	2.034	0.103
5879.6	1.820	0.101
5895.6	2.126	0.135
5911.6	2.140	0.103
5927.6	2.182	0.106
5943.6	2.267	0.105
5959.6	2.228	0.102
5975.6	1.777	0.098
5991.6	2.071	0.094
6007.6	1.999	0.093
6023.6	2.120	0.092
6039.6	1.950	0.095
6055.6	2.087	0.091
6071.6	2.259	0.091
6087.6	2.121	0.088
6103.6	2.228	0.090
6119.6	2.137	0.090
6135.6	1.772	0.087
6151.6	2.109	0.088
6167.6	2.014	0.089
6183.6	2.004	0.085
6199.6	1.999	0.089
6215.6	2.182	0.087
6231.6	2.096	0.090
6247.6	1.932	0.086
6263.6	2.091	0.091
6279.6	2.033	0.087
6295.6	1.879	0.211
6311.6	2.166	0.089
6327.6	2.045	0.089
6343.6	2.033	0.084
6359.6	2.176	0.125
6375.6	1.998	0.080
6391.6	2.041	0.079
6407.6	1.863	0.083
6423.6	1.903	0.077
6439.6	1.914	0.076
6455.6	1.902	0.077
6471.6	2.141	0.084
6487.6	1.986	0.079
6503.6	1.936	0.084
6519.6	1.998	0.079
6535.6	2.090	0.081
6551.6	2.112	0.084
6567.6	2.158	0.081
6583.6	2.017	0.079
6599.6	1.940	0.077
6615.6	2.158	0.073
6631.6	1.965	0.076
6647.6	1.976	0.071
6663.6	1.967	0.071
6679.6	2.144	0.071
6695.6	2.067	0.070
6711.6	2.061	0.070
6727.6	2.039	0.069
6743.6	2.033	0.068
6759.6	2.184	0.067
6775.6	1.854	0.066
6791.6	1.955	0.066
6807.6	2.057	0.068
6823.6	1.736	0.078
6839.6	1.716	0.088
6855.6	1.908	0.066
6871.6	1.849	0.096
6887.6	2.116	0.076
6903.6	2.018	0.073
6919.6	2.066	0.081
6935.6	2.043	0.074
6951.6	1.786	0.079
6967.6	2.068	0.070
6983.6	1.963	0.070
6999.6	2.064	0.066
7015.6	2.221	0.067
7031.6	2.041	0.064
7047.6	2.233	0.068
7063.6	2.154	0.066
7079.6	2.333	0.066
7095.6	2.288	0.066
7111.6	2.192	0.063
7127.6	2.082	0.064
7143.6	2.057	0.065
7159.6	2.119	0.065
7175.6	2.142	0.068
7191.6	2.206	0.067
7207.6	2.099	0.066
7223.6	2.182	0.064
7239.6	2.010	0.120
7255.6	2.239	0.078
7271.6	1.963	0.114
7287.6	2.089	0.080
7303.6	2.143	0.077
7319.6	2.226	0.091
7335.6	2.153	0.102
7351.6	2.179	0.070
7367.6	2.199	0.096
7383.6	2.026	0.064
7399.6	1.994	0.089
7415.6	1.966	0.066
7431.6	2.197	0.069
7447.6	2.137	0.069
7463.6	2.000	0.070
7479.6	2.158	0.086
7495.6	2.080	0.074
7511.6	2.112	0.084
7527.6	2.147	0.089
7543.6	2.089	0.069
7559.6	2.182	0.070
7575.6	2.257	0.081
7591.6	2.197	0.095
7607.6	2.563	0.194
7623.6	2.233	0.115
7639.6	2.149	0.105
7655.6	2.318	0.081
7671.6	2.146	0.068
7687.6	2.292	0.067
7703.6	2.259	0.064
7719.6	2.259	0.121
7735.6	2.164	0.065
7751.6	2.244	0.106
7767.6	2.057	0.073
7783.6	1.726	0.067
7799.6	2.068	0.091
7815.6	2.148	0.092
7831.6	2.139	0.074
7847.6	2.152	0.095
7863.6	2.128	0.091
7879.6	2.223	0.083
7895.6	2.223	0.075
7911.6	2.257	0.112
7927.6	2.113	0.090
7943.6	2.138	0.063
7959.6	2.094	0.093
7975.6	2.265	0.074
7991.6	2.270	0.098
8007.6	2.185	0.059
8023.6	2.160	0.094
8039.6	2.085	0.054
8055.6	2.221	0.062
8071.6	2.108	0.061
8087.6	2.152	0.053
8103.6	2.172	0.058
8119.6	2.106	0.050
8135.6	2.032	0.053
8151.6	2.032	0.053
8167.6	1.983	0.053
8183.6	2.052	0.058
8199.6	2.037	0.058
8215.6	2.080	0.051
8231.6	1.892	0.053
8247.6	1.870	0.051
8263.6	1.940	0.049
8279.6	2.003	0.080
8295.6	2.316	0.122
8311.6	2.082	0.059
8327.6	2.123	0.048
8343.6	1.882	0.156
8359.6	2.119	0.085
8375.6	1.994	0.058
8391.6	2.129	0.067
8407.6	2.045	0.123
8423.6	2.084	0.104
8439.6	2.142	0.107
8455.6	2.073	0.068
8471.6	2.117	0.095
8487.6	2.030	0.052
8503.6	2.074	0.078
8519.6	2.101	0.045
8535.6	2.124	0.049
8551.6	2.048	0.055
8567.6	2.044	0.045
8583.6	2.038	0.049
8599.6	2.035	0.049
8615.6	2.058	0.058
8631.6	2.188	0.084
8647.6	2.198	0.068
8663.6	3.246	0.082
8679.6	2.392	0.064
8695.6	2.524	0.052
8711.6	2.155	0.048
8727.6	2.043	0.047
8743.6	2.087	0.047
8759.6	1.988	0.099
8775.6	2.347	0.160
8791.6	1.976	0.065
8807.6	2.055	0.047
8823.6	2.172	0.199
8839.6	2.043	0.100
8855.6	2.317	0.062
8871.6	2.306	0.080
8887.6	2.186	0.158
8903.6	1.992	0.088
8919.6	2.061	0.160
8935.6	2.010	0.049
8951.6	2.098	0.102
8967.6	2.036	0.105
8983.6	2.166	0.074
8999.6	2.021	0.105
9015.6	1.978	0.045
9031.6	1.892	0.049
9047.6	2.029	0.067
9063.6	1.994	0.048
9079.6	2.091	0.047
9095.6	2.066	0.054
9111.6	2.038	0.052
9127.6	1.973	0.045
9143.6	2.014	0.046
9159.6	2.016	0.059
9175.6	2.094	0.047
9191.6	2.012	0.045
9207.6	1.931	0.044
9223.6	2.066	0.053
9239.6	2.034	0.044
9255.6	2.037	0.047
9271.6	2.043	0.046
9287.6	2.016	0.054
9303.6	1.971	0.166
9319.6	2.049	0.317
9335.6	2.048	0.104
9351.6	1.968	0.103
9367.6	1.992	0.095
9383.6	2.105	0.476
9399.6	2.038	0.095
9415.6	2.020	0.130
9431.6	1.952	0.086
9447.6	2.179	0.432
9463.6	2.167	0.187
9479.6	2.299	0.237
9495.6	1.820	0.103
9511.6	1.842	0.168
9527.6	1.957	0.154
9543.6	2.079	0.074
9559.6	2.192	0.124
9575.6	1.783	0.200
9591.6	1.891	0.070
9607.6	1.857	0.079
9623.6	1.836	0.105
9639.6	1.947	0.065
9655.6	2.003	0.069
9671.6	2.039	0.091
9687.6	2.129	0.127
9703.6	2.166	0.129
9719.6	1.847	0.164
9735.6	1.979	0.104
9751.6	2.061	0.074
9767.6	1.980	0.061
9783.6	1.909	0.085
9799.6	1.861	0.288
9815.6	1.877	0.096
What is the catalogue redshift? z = 0.32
